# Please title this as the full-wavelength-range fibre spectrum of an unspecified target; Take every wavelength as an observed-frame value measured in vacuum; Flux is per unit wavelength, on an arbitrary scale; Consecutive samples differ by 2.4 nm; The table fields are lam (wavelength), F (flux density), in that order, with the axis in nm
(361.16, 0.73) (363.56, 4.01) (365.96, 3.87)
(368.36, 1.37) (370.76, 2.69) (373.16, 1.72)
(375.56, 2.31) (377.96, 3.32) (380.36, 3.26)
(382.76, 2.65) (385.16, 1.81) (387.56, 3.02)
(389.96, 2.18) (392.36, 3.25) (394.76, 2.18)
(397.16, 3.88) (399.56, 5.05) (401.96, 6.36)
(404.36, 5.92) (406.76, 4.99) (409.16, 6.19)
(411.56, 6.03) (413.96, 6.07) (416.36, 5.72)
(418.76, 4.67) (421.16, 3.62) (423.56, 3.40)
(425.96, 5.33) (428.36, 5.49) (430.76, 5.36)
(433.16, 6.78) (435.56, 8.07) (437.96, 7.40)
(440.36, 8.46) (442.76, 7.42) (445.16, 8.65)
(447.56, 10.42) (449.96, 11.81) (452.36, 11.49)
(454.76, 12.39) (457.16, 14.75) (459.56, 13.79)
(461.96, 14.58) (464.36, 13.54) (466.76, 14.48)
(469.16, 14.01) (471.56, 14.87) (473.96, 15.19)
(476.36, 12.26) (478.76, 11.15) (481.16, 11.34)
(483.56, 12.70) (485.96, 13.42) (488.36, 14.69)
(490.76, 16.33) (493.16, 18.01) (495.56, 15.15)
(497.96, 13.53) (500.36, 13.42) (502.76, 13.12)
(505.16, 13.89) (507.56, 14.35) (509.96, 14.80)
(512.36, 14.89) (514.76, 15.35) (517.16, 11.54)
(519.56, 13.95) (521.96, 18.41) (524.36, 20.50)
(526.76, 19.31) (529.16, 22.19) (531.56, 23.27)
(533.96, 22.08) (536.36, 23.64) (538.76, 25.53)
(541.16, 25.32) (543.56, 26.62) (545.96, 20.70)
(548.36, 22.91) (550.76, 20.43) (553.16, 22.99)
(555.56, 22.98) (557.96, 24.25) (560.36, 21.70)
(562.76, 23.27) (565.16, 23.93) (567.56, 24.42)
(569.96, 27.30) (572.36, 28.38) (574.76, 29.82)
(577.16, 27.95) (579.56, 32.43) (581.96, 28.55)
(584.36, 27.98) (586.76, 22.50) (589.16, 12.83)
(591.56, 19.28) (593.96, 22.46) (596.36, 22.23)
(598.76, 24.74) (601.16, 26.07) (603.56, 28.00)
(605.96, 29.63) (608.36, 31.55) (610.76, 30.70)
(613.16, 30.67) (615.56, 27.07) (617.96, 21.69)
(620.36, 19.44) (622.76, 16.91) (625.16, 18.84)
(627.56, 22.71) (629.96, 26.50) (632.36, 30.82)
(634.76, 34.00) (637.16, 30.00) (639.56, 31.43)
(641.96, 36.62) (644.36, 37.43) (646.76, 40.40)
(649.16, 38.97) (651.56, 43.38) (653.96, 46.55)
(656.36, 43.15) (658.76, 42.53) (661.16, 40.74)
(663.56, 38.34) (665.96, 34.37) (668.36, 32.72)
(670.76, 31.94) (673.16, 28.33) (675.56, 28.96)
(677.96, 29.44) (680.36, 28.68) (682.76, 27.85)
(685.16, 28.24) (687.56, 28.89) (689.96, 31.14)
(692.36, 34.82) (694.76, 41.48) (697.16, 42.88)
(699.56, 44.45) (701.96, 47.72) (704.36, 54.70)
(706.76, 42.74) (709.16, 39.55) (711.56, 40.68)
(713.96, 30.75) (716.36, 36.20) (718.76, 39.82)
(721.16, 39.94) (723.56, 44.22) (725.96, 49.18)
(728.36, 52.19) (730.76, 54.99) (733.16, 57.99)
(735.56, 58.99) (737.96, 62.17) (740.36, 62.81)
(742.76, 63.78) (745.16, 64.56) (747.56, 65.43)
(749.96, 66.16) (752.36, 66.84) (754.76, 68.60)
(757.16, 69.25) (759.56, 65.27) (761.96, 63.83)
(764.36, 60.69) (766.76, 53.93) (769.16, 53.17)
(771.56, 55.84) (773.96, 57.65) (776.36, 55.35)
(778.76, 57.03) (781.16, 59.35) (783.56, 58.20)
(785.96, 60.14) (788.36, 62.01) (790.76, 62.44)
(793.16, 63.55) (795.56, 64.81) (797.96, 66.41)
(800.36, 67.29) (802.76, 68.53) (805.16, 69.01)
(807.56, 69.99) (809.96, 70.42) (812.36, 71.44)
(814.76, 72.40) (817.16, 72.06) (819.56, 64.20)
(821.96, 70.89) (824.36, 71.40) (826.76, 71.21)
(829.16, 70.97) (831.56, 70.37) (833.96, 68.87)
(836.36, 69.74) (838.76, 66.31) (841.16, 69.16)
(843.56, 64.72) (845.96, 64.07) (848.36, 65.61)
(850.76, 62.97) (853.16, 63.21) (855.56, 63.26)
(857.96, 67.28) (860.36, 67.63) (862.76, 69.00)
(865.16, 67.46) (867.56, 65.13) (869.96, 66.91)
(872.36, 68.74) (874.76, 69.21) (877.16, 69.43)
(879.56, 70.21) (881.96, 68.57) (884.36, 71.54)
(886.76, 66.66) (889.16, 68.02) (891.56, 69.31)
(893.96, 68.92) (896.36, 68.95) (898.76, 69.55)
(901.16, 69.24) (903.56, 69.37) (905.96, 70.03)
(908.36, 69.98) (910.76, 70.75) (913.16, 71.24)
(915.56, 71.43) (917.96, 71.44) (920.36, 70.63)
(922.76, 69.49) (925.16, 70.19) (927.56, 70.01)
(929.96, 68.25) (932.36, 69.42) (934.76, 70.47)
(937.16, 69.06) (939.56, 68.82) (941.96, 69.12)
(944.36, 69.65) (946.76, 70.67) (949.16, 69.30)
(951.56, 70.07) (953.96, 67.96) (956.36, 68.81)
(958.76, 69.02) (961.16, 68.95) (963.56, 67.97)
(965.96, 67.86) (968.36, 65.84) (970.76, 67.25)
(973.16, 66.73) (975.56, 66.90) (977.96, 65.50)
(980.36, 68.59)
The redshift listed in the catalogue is 0.000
